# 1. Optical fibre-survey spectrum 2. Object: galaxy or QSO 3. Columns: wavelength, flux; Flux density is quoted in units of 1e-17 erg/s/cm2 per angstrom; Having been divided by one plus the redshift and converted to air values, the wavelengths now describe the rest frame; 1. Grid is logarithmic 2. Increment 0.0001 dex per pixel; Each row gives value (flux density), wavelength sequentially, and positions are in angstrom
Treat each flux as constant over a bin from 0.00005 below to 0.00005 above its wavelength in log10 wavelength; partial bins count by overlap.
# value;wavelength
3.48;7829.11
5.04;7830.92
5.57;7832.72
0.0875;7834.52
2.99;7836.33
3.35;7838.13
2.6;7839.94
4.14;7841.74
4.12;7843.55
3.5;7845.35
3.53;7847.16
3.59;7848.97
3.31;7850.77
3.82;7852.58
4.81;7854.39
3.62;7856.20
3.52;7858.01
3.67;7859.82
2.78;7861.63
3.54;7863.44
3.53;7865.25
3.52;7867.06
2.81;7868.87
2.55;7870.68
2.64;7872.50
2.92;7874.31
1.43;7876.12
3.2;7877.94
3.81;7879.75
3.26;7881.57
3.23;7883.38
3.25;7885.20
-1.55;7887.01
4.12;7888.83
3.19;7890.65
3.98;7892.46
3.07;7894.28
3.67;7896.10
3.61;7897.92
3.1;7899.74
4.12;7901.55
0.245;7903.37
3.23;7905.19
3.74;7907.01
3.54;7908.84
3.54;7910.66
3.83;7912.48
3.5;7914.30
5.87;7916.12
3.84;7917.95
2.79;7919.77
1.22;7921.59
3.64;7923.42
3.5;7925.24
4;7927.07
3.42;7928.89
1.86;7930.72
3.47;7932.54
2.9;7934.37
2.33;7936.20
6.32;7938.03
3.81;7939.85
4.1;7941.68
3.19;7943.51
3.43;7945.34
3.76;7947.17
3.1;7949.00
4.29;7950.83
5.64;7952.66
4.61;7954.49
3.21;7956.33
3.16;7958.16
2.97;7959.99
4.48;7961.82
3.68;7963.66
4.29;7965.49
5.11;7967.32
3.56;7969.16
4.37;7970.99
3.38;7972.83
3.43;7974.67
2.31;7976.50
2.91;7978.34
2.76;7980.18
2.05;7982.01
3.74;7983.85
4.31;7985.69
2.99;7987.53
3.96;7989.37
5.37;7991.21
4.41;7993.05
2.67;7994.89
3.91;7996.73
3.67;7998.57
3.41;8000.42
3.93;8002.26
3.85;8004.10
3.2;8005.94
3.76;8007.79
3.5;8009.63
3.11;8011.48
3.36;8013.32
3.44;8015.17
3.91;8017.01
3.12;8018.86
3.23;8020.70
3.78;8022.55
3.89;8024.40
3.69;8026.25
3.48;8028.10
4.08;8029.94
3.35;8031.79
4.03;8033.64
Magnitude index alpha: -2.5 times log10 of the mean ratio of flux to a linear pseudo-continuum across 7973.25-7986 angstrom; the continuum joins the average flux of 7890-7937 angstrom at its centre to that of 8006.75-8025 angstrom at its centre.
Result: 0.13 mag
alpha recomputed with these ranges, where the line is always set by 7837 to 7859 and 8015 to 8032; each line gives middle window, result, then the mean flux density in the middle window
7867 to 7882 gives 0.265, 2.86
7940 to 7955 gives -0.102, 3.99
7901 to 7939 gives 0.083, 3.37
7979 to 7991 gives 0.064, 3.42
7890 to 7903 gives 0.073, 3.41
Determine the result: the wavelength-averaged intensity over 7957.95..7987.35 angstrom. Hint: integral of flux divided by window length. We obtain 3.53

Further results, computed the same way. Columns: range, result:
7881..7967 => 3.45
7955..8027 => 3.59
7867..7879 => 2.68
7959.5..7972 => 4.1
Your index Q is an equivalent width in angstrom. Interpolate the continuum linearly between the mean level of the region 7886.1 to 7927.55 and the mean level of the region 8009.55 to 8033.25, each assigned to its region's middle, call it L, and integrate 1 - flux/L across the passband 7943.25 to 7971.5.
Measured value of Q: -4.9 angstrom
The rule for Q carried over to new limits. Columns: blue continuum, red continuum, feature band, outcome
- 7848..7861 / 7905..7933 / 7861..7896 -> 6.8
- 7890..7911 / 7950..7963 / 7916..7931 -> 1.2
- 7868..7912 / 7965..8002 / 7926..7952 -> -2.2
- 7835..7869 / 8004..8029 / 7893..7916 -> 0.8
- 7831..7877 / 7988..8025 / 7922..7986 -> -1.2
